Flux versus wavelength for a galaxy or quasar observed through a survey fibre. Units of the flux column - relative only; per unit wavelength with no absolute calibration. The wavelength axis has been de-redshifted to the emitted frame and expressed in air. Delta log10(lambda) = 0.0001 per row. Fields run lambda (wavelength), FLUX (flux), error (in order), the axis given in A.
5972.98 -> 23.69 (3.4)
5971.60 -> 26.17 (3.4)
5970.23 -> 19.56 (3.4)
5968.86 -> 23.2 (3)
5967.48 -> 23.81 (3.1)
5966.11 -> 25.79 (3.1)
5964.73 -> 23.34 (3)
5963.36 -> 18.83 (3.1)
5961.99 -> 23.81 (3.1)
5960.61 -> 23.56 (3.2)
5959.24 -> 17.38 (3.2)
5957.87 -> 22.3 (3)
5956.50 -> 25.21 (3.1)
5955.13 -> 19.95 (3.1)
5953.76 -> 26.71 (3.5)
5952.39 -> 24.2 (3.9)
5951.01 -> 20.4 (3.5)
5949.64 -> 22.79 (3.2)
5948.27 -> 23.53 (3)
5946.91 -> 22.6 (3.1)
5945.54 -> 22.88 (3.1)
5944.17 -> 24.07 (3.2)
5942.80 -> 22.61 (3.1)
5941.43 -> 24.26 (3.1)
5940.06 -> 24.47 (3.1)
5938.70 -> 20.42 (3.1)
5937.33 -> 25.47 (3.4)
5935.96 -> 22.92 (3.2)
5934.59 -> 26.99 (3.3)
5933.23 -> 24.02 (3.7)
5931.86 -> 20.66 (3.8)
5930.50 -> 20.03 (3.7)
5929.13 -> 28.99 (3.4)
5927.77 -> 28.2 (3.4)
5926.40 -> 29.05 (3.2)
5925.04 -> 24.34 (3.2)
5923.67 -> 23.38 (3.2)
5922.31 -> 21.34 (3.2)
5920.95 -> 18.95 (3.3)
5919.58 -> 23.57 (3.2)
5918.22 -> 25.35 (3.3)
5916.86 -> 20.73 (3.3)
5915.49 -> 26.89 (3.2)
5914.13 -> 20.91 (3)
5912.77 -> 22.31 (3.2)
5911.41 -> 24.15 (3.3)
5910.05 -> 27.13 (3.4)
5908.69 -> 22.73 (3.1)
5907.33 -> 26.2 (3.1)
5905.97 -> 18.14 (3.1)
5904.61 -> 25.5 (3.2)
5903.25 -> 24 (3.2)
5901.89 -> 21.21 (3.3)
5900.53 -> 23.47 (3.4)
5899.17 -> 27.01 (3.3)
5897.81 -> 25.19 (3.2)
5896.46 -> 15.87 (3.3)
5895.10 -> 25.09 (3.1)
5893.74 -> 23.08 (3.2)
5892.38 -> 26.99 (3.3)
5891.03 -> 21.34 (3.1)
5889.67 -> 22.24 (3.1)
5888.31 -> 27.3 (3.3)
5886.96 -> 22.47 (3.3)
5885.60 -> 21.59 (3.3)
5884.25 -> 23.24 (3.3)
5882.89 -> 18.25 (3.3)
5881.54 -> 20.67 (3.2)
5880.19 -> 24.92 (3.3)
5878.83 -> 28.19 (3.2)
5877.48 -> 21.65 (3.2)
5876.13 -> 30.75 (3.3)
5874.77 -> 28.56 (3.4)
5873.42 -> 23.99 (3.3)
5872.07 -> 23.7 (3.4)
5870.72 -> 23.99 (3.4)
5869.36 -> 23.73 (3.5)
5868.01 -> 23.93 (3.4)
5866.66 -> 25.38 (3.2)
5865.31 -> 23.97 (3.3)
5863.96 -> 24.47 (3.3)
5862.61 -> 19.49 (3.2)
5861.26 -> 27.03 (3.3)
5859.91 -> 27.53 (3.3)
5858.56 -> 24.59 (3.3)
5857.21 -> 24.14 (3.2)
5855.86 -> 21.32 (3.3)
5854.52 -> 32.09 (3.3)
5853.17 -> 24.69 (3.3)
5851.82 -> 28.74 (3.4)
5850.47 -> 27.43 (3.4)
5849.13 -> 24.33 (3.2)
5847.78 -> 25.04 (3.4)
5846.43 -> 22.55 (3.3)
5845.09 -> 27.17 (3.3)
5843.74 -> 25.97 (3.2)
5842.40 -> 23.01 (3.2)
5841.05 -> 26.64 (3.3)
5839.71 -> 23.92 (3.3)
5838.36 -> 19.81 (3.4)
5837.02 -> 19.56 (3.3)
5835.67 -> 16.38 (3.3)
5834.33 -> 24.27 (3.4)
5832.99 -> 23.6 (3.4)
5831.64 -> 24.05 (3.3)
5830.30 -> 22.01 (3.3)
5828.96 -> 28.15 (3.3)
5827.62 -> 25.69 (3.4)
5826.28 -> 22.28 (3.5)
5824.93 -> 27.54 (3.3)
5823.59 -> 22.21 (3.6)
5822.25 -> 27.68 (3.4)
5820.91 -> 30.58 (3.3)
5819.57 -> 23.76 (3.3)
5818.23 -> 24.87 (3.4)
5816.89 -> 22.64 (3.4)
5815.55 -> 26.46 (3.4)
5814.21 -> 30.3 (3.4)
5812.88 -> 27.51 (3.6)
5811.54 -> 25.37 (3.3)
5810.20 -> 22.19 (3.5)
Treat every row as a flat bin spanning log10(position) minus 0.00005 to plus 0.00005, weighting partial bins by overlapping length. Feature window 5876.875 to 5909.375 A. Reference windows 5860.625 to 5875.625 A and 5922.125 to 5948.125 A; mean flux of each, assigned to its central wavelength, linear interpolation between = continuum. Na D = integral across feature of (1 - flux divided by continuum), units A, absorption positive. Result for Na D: 1.5 A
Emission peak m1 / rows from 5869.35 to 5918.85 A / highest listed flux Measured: 30.75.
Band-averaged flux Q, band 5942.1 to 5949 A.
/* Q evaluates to 23.2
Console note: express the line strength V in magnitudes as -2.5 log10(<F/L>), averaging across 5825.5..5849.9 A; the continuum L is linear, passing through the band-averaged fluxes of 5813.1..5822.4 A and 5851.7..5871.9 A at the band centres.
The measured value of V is 0.097 mag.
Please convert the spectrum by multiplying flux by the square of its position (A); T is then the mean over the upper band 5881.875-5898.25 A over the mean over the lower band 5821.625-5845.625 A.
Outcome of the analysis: 0.97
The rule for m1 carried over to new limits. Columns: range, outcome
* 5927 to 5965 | 28.99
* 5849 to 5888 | 32.09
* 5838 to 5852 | 28.74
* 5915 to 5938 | 29.05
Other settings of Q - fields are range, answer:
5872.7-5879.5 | 26.6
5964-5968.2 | 24.2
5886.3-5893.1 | 24.1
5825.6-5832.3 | 24.4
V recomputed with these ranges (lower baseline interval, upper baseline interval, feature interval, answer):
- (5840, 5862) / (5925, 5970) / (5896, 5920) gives 0.04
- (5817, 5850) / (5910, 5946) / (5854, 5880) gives -0.05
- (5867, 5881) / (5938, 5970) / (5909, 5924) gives 0.04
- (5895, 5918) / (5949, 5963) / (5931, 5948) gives -0.03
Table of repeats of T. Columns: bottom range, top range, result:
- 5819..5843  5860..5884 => 1.03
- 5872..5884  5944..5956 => 0.96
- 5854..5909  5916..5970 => 0.99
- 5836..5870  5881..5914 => 0.95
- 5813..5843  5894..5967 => 0.99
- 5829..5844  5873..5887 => 1.07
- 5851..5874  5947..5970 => 0.94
